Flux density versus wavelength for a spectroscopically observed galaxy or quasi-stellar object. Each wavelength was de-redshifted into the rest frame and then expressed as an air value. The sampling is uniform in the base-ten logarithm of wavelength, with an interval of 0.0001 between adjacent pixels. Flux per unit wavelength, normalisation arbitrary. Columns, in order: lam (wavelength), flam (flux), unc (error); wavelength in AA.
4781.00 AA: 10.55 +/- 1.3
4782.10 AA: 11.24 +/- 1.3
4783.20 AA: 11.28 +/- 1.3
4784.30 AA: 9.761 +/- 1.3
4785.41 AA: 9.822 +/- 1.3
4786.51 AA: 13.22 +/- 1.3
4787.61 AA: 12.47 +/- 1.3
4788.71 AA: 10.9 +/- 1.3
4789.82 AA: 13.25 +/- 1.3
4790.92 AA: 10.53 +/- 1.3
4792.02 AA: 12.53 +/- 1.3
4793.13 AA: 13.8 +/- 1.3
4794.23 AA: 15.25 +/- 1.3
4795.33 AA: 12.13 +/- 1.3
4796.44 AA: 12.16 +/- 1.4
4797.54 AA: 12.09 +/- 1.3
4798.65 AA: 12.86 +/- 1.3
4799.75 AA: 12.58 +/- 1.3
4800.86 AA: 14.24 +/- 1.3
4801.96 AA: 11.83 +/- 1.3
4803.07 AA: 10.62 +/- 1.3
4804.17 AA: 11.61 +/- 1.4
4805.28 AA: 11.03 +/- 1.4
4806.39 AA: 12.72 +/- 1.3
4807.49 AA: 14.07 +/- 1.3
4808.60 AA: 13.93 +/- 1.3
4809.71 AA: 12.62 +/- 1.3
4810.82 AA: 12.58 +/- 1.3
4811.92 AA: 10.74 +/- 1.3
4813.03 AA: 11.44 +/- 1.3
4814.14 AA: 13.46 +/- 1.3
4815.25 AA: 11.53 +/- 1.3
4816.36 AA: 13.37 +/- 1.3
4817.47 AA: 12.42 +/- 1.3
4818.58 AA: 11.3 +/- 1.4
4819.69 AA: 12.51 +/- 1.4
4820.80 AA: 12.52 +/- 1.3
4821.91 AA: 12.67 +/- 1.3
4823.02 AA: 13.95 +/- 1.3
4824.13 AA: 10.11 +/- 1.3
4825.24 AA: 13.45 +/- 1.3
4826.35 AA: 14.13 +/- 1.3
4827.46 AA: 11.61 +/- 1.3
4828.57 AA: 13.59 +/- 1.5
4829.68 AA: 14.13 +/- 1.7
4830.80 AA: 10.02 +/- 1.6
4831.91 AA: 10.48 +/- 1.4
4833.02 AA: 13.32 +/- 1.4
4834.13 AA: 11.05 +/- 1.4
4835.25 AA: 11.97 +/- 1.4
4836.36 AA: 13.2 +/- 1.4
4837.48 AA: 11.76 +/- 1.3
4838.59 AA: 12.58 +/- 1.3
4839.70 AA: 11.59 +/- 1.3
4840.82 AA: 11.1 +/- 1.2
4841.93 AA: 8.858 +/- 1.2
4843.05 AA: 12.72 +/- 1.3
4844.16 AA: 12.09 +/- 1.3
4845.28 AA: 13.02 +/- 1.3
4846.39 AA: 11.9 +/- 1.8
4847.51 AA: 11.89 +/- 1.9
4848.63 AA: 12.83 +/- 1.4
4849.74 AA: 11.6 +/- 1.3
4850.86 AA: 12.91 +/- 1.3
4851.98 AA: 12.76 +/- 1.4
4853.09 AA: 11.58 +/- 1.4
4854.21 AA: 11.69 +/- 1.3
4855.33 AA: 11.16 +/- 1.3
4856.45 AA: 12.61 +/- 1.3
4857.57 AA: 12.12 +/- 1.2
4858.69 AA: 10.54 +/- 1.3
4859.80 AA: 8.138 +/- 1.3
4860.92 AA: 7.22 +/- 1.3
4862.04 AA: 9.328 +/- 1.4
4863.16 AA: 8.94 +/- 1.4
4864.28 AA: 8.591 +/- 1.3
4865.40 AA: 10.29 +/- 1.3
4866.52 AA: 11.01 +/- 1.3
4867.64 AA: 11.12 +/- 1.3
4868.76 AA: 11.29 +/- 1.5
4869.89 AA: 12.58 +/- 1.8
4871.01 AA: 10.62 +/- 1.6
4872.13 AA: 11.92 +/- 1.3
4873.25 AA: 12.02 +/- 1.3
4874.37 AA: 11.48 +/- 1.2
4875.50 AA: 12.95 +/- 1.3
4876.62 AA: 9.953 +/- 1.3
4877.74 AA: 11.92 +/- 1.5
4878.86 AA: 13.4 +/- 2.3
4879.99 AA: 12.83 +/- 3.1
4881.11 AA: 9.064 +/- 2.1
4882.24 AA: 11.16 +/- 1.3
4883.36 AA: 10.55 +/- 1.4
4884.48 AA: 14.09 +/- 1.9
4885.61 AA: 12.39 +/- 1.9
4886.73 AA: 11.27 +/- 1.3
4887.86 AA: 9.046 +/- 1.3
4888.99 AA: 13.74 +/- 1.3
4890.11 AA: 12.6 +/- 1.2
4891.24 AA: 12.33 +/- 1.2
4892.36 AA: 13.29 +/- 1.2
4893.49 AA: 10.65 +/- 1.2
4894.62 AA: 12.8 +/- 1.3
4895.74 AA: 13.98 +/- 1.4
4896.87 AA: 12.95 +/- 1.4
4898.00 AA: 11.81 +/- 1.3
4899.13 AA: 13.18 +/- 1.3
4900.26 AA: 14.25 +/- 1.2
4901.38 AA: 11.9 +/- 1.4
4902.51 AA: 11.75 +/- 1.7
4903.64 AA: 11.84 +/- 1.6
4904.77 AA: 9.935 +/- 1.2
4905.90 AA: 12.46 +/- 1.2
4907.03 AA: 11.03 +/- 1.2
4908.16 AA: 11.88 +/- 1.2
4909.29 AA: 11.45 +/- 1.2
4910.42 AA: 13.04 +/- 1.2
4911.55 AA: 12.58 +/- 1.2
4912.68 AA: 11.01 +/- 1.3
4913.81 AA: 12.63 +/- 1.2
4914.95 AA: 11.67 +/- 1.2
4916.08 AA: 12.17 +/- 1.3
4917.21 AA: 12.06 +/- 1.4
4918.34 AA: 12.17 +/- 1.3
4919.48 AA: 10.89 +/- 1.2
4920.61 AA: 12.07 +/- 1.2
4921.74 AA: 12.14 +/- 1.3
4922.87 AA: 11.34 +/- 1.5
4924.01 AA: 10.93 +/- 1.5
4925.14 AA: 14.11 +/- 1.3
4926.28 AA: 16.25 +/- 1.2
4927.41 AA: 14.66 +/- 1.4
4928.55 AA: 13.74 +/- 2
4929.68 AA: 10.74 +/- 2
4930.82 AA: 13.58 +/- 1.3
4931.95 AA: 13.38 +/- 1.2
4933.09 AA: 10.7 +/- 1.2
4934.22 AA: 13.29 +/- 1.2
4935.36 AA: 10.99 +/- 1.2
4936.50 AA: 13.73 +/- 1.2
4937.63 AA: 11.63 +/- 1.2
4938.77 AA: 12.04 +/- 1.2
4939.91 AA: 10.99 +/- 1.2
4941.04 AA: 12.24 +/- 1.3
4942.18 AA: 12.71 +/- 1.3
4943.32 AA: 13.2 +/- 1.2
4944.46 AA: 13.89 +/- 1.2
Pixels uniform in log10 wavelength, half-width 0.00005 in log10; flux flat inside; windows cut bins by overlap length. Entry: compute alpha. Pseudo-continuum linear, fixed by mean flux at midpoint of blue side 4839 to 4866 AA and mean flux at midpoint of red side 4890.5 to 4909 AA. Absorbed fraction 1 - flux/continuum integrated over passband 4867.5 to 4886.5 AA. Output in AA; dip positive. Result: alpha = -0.1 AA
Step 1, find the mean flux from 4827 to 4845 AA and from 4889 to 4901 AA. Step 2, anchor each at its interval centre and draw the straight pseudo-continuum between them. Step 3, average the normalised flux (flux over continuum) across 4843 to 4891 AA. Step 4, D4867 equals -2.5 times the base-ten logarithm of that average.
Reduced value 0.089 mag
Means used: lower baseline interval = 11.9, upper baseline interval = 12.8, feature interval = 11.4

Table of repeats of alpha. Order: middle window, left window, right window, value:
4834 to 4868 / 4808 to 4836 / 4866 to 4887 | 2.2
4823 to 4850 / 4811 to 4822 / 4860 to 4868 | -2.7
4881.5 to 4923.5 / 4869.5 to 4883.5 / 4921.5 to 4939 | 0.3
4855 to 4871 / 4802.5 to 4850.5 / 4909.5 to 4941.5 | 2.5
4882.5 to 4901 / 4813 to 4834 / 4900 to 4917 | -0.6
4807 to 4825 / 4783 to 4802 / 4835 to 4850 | -0.5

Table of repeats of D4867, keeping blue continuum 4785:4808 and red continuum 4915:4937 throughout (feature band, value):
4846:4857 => 0.03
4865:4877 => 0.10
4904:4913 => 0.07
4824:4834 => 0.01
